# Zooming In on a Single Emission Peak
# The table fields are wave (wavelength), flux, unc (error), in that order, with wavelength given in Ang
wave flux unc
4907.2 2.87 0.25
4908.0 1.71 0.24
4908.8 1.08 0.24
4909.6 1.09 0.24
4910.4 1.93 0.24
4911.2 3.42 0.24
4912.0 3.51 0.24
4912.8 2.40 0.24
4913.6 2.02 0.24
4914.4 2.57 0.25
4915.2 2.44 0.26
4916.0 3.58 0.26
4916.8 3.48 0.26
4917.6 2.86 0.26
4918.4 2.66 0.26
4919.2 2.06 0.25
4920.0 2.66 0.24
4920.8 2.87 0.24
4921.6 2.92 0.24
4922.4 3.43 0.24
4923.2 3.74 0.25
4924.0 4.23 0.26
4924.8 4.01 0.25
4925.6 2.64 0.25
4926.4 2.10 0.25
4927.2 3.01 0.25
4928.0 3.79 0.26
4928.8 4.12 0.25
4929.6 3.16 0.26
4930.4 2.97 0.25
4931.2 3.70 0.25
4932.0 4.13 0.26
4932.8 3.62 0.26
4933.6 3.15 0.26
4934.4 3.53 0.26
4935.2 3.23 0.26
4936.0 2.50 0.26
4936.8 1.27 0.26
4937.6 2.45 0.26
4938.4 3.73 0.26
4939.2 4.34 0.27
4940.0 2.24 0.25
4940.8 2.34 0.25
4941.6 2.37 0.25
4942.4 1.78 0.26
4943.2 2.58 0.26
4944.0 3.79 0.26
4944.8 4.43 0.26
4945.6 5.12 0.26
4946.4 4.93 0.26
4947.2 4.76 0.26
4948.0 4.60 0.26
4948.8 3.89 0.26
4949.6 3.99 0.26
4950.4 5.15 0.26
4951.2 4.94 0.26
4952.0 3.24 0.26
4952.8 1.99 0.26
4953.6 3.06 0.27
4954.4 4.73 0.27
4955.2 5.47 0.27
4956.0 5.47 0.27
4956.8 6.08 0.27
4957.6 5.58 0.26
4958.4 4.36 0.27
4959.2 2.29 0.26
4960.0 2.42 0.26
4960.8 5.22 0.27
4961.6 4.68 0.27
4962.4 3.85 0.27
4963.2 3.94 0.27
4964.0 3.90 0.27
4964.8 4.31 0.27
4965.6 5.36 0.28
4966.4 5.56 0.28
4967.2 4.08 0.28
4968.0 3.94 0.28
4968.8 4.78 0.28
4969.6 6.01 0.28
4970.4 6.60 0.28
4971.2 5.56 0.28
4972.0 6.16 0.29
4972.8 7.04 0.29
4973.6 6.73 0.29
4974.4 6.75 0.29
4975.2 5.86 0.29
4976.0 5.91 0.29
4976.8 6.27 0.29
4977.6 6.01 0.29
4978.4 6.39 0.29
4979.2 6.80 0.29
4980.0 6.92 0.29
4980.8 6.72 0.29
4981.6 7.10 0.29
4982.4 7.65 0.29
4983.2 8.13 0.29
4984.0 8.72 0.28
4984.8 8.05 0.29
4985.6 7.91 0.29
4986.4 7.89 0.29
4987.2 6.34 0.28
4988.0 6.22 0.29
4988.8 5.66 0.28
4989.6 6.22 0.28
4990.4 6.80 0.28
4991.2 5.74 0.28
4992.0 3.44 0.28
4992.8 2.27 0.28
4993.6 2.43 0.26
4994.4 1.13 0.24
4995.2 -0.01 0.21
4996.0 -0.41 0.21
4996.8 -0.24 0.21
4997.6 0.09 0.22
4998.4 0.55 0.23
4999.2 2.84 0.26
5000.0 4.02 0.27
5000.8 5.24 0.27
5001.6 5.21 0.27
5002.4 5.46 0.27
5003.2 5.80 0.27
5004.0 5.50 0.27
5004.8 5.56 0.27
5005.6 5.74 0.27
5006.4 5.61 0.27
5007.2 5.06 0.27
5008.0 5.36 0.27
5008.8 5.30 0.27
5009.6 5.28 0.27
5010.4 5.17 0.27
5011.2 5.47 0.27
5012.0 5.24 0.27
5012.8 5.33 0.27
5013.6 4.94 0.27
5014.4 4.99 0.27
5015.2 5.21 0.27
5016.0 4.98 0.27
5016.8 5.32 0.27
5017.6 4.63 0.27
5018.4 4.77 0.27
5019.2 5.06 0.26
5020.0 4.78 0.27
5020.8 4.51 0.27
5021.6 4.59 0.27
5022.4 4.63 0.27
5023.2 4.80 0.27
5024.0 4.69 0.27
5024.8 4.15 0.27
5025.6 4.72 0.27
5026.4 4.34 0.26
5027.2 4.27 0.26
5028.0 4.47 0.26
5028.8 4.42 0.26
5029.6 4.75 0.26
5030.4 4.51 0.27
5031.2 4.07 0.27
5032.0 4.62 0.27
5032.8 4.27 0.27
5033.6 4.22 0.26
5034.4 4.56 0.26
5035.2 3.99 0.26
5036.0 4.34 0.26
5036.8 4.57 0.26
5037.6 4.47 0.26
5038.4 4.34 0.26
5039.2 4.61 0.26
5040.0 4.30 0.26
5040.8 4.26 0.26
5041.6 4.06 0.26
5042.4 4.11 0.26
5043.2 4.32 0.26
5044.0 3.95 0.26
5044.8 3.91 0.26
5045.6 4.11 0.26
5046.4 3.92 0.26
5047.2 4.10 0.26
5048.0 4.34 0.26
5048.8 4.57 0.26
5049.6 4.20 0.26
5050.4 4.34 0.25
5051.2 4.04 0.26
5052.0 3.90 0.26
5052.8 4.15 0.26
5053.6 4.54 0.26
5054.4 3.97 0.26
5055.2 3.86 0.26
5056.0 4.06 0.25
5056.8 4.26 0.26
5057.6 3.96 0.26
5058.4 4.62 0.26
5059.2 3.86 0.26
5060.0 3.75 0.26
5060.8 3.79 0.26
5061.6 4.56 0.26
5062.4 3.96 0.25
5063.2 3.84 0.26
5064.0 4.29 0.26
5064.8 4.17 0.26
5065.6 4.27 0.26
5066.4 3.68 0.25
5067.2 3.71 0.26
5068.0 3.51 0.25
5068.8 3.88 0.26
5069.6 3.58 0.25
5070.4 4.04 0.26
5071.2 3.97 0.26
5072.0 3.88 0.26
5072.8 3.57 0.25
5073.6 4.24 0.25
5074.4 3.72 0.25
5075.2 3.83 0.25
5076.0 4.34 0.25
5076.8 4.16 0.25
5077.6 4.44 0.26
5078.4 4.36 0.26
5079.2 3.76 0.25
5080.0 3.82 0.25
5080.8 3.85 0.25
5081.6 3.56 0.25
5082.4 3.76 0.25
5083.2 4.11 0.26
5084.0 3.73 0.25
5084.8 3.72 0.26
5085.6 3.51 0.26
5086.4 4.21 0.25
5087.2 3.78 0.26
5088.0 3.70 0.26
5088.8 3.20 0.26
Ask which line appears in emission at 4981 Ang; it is Lyman alpha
